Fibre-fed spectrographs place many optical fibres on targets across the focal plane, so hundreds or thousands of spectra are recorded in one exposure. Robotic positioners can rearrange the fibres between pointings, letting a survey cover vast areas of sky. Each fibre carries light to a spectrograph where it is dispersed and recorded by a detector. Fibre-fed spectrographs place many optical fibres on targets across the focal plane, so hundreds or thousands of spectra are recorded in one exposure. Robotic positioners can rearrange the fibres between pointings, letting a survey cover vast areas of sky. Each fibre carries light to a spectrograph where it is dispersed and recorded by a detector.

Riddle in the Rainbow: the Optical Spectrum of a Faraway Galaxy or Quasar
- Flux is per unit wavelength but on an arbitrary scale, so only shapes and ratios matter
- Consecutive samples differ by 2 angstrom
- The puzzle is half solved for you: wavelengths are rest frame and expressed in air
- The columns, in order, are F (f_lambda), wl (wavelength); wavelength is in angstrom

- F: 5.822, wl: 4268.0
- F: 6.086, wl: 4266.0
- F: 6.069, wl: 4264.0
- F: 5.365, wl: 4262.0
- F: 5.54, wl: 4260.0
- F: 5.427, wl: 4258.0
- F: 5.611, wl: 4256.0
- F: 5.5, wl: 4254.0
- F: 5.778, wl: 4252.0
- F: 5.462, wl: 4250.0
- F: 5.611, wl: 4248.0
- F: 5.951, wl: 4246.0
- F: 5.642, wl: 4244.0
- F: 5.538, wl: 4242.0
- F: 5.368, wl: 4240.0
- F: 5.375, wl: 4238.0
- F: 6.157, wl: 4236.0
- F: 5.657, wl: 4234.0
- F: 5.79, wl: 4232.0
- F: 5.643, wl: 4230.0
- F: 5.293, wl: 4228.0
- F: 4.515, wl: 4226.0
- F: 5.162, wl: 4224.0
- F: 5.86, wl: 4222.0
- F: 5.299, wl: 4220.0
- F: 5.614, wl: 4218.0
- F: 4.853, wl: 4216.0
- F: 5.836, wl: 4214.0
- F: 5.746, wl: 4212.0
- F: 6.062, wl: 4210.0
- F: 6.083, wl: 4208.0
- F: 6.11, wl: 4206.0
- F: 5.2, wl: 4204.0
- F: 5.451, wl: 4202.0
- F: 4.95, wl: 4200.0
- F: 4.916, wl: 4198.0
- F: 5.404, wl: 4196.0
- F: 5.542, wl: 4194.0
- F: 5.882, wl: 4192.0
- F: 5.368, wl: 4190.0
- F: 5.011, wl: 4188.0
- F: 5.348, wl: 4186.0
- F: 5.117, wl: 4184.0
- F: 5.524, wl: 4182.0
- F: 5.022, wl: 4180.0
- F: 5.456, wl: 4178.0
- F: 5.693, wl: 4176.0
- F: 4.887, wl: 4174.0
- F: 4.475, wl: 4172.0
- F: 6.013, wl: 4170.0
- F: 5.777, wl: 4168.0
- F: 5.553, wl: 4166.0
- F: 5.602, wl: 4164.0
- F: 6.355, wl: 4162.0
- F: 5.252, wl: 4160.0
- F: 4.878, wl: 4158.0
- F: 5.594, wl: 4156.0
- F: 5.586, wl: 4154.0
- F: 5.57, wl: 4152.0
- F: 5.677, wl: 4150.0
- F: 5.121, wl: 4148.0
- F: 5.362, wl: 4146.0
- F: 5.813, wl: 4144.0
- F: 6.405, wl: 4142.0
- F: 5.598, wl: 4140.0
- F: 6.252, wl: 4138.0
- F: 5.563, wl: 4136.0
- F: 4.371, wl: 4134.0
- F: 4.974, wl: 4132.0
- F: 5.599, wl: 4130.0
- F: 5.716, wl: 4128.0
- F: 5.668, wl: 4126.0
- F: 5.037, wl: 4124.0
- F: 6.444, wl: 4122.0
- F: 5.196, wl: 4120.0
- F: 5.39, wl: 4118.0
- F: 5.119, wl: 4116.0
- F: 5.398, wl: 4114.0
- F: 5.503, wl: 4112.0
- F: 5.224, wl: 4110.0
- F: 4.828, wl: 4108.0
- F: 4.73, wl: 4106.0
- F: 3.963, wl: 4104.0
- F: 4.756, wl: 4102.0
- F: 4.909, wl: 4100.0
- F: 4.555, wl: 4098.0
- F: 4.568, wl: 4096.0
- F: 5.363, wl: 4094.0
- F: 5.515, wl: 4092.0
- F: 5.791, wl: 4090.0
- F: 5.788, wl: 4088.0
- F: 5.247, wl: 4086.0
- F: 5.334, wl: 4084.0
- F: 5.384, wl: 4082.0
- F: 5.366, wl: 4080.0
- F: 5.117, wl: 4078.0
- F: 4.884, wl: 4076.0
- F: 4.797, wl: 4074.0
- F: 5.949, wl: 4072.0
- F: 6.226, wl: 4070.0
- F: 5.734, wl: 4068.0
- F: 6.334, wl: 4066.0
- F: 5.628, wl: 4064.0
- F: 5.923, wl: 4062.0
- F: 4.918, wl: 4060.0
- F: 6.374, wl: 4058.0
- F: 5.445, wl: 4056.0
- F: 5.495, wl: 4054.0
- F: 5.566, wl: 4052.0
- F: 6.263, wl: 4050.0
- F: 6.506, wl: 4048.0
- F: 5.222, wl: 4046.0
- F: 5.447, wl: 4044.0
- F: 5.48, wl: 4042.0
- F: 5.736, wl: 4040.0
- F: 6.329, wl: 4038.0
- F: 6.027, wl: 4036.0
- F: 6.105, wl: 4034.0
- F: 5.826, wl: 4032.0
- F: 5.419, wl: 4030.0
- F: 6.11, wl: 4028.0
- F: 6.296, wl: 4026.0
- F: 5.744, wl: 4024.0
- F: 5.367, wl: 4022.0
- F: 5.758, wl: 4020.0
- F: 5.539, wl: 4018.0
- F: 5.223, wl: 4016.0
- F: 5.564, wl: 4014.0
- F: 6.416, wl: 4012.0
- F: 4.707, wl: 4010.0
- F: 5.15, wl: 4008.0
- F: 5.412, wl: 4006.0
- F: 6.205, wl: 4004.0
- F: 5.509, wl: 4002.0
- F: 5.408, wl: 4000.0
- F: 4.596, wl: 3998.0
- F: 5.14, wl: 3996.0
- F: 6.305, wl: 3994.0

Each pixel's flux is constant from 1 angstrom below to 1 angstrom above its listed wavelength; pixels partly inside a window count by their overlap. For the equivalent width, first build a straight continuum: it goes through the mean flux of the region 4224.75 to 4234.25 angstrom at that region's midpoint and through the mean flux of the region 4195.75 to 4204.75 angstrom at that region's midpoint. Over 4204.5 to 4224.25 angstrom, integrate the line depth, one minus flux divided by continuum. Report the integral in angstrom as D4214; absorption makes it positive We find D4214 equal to -1.6 angstrom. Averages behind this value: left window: 5.17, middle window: 5.67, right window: 5.35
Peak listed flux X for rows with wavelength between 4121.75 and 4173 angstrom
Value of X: 6.444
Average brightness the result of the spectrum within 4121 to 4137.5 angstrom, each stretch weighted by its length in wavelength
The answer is 5.45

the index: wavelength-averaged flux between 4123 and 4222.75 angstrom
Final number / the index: 5.48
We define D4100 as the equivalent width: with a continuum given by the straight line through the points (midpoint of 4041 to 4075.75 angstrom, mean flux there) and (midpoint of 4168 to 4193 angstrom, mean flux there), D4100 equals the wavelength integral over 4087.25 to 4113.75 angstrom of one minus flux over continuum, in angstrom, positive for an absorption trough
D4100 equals 2.6 angstrom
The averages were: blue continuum 5.71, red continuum 5.33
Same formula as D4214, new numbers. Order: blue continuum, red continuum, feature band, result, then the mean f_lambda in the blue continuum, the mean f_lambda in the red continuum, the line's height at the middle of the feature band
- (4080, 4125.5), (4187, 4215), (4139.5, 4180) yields -1.0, 5.19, 5.54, 5.39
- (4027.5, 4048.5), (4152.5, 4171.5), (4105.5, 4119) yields 1.2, 5.81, 5.59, 5.68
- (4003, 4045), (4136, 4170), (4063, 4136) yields 5.0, 5.71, 5.66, 5.68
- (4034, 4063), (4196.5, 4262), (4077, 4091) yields 0.7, 5.78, 5.53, 5.73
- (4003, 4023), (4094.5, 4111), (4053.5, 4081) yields -3.0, 5.53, 4.71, 5.04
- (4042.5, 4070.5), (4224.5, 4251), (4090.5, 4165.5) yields 4.5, 5.78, 5.53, 5.68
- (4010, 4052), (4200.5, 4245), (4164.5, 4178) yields 0.5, 5.79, 5.55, 5.61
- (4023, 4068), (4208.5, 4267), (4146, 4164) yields 0.6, 5.82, 5.58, 5.69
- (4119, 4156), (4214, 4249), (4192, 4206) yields 0.4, 5.55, 5.5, 5.52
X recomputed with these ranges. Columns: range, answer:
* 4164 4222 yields 6.11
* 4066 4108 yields 6.334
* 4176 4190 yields 5.693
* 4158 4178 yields 6.355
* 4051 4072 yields 6.374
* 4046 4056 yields 6.506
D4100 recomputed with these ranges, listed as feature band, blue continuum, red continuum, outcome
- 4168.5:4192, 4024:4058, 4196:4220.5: 1.1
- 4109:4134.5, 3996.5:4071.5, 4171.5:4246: 0.9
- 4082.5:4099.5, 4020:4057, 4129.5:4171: 1.3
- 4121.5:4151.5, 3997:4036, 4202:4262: 0.2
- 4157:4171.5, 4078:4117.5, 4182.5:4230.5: -0.8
